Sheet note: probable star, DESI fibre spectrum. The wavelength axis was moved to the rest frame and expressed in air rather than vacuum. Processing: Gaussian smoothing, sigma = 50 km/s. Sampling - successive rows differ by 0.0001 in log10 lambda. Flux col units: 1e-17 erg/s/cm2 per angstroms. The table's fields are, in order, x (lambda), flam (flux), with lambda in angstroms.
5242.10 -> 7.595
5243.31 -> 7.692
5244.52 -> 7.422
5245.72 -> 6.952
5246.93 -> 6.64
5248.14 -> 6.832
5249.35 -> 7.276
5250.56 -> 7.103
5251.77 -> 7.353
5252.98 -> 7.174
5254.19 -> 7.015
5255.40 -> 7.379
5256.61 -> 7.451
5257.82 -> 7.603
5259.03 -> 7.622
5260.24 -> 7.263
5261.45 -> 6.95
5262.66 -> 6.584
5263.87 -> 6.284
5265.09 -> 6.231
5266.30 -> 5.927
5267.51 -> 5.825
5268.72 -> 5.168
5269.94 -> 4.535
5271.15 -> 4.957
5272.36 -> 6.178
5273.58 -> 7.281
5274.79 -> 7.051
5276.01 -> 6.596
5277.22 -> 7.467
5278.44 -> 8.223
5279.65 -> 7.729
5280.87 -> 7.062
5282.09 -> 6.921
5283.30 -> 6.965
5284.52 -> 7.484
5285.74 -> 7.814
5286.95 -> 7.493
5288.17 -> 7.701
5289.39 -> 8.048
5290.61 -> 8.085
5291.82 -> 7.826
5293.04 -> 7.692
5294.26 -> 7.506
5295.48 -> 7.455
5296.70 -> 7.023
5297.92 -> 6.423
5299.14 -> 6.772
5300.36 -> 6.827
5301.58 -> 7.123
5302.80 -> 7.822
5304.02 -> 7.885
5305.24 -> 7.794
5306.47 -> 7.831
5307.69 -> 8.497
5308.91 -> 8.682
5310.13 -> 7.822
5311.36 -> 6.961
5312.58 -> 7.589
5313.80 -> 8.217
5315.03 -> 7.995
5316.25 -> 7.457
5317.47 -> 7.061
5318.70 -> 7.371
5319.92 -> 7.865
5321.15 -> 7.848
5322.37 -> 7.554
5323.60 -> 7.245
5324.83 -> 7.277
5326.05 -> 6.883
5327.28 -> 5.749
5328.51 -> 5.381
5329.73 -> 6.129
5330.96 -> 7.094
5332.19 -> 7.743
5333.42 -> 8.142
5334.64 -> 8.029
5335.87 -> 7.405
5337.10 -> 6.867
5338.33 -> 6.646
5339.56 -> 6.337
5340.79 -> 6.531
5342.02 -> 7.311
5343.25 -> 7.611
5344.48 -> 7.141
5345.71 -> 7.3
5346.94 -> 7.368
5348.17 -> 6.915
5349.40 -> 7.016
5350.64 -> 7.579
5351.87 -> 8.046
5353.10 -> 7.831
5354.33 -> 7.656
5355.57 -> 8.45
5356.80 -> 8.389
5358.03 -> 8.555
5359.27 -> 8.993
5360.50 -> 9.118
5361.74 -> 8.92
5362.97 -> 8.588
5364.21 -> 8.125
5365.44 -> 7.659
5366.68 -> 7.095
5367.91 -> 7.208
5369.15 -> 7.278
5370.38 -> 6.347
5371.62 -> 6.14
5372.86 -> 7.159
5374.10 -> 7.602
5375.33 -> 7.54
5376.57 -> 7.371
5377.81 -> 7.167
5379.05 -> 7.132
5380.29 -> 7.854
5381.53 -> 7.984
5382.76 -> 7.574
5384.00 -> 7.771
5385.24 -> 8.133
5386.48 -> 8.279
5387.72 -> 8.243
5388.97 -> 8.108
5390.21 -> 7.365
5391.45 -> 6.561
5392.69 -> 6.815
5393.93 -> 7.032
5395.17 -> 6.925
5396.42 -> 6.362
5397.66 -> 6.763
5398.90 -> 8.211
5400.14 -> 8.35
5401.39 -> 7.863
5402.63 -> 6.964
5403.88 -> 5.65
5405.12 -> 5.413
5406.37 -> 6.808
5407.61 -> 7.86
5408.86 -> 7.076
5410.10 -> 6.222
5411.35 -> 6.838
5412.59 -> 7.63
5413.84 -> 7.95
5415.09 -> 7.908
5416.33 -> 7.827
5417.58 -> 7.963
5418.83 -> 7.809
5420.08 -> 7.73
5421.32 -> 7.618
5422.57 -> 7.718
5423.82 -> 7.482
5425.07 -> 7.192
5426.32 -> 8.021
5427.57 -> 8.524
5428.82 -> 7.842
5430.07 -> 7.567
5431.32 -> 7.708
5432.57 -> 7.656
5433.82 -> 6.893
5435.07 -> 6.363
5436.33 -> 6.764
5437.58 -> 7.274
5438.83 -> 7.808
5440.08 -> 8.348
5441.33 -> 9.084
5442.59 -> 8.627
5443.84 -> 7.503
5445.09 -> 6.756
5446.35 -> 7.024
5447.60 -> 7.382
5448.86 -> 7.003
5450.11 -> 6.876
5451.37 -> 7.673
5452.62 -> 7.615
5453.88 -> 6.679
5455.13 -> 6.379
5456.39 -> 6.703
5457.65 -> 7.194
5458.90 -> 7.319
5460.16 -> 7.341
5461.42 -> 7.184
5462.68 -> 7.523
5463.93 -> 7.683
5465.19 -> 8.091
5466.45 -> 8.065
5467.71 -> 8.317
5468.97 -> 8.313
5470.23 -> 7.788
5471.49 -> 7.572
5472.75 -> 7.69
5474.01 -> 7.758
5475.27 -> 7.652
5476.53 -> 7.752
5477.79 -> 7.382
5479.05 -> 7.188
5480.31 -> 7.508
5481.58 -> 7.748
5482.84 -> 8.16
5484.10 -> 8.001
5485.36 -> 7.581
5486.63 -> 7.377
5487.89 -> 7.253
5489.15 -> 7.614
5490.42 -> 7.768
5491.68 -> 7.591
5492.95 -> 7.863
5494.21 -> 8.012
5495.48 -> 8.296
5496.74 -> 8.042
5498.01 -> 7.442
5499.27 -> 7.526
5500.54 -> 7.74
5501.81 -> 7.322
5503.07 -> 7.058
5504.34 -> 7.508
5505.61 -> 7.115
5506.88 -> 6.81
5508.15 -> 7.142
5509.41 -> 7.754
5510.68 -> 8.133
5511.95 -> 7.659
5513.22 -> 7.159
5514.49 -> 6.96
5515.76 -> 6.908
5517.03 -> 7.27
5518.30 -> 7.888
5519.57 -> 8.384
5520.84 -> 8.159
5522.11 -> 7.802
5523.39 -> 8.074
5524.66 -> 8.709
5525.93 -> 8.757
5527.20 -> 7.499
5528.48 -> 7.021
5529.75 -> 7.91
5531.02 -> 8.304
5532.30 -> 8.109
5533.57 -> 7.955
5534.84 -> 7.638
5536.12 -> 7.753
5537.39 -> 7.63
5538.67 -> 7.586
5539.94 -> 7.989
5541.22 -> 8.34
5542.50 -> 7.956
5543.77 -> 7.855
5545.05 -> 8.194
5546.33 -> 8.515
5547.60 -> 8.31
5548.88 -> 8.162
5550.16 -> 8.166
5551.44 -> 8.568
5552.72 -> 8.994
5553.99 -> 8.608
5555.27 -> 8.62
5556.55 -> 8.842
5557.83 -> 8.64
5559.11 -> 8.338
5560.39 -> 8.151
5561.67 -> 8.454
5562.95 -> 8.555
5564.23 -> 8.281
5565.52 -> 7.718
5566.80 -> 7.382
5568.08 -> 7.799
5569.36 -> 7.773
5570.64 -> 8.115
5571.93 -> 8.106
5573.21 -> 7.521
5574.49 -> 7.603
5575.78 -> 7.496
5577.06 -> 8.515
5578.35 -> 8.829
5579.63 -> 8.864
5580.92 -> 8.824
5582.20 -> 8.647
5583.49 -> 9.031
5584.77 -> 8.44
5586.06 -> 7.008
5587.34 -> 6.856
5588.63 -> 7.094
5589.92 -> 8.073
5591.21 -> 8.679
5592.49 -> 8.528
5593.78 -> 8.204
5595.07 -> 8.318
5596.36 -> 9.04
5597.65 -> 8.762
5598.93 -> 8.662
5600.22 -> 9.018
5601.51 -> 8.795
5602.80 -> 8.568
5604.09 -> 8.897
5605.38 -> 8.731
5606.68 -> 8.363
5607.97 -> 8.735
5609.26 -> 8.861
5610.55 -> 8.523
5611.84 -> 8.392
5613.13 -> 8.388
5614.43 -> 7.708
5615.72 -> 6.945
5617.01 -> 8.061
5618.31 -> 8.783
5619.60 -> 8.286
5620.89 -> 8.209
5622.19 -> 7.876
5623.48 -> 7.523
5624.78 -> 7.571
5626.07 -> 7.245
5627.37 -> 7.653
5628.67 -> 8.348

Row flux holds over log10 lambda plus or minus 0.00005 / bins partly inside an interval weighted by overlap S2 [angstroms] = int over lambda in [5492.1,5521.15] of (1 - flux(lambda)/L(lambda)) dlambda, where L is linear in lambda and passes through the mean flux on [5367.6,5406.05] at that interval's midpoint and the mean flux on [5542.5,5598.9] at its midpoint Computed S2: 1.2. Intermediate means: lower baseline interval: 7.26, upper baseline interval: 8.25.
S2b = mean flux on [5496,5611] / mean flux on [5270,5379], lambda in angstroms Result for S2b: 1.09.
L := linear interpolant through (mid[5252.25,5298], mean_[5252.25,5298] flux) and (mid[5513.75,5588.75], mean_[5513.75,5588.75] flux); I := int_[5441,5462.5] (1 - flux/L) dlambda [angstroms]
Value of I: 1.09 angstroms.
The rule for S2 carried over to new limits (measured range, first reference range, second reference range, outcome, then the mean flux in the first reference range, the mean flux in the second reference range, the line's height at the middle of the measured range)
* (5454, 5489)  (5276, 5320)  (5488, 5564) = 1.19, 7.55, 7.92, 7.83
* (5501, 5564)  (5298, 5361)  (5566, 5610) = 1.37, 7.47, 8.3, 8.12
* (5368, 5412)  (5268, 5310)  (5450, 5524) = 1.10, 7.24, 7.57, 7.41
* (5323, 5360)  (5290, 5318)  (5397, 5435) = 0.99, 7.58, 7.42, 7.53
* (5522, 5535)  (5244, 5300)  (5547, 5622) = 0.12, 7.01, 8.3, 8.07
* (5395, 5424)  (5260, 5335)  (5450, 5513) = 0.44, 7.17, 7.56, 7.4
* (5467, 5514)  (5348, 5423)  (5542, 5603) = 1.85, 7.53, 8.28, 7.95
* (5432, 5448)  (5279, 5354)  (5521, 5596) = 0.54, 7.38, 8.14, 7.76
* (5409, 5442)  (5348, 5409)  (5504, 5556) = 0.18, 7.52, 7.9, 7.64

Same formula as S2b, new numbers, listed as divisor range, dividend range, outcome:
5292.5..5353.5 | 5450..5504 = 1.03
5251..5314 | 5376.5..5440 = 1.03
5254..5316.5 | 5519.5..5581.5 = 1.13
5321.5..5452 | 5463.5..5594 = 1.07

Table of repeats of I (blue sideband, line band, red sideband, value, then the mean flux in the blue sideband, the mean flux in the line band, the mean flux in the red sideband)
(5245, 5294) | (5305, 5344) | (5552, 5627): -0.66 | 7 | 7.33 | 8.25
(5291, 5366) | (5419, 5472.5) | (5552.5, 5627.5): 2.16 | 7.53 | 7.53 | 8.25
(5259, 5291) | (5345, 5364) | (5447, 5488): -2.46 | 6.85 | 8.04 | 7.51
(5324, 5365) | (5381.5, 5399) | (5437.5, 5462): 0.03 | 7.49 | 7.44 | 7.39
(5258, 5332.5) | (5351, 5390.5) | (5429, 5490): -2.63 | 7.15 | 7.8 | 7.52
